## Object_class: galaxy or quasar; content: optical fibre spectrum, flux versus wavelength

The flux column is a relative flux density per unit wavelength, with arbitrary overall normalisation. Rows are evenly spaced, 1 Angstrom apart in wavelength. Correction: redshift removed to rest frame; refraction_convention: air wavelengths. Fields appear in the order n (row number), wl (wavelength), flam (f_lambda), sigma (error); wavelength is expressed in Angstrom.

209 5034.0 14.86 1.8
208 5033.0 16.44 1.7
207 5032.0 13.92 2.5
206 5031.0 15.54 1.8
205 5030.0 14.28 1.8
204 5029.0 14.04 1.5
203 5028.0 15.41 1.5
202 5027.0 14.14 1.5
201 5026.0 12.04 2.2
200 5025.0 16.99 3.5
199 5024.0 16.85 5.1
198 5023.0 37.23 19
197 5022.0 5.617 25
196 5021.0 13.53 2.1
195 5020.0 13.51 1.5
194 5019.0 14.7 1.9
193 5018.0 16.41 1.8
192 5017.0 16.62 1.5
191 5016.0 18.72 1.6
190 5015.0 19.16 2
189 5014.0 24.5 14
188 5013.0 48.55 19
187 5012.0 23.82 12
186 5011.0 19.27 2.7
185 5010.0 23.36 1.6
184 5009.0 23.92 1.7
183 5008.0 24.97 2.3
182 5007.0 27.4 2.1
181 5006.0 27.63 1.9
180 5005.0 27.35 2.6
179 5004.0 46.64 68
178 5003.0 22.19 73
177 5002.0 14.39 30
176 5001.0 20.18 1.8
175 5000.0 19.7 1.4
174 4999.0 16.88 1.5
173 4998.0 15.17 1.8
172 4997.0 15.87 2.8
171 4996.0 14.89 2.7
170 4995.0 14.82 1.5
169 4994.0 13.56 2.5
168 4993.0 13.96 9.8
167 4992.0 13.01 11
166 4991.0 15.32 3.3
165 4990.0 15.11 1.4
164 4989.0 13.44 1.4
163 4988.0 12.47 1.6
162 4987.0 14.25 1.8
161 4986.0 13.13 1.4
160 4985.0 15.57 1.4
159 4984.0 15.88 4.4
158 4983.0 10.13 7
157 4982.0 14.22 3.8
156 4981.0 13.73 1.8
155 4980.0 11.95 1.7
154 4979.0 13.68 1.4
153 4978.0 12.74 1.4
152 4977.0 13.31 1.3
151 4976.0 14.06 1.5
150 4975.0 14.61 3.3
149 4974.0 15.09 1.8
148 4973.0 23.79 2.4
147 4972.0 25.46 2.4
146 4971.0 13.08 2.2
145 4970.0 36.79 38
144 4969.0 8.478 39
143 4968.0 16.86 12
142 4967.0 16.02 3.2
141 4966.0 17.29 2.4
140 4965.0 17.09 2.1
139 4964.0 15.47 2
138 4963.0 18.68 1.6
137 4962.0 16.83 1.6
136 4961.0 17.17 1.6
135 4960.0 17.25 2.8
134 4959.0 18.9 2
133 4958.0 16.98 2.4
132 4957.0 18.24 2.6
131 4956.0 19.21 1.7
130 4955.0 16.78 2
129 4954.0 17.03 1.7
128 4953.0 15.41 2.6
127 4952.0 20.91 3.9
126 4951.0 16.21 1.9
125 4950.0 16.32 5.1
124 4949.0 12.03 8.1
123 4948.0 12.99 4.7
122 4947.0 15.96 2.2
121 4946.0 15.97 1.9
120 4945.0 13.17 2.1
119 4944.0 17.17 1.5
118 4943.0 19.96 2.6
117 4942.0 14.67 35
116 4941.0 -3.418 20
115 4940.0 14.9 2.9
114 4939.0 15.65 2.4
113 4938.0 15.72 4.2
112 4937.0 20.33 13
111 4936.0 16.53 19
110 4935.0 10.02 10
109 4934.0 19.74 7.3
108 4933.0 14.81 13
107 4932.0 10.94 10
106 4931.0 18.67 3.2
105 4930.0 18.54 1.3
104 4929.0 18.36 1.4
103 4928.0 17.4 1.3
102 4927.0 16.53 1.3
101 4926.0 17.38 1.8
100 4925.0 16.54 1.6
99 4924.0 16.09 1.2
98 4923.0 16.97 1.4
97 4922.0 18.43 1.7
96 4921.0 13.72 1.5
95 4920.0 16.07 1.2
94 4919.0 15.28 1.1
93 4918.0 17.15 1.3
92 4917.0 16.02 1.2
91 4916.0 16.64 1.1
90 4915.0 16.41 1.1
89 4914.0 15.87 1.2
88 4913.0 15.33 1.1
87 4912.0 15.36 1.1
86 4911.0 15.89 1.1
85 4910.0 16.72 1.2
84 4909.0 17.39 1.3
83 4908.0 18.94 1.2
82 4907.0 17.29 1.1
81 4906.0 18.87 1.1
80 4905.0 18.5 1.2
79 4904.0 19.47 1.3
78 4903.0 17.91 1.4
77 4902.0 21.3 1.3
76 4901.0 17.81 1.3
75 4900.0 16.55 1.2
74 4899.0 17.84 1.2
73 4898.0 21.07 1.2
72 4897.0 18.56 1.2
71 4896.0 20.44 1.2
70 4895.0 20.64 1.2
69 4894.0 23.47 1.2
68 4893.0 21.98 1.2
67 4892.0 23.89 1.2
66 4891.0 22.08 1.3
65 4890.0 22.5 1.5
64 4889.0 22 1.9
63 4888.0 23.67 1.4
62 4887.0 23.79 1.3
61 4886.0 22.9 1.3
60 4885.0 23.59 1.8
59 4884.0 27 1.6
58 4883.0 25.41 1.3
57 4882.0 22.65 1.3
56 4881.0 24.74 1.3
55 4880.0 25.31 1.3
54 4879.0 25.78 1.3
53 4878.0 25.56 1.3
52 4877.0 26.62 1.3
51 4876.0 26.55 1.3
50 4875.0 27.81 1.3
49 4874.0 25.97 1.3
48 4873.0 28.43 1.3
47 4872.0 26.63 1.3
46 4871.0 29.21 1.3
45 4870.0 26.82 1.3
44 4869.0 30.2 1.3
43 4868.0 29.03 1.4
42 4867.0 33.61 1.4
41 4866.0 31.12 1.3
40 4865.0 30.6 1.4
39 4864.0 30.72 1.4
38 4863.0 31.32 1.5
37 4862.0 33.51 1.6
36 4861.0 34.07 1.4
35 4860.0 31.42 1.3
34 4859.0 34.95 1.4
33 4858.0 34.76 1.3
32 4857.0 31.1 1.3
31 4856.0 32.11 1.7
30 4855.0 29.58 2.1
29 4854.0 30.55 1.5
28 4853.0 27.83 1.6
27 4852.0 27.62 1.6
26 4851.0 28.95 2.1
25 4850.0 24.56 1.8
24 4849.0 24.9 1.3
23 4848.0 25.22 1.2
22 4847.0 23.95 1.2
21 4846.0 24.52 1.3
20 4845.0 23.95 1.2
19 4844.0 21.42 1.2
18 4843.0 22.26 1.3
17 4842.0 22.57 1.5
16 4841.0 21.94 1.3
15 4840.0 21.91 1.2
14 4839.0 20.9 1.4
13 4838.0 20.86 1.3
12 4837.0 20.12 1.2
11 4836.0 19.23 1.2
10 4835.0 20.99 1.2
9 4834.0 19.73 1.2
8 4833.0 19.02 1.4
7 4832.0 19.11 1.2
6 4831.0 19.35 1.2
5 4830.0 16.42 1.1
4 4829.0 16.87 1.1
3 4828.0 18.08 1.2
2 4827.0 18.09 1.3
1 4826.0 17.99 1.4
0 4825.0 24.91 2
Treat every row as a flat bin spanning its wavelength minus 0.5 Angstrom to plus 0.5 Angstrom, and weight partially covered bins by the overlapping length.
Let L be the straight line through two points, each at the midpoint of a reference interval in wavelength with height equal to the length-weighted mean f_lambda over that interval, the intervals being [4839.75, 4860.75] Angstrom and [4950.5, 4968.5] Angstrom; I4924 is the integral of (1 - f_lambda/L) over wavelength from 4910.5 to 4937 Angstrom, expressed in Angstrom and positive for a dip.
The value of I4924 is 5.50 Angstrom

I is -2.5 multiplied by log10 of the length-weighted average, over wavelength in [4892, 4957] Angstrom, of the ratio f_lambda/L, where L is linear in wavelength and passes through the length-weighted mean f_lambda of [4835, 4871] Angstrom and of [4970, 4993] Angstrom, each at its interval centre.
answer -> 0.22 mag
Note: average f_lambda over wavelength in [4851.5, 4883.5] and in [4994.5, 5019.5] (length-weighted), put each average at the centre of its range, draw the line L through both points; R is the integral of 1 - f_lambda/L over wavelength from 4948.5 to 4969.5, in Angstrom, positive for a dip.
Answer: 6.8 Angstrom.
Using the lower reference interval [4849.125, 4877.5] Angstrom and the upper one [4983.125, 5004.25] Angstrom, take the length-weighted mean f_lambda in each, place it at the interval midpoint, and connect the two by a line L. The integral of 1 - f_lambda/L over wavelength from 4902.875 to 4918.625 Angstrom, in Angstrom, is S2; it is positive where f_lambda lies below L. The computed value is 5.0 Angstrom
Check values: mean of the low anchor 29.8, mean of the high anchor 16.5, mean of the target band 17.1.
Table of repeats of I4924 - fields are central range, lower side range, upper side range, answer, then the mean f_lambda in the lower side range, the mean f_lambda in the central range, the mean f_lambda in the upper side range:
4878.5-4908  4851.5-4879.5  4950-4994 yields 5.3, 29.8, 21.6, 16.1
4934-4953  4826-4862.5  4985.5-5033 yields 5.6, 24.4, 14.9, 18.8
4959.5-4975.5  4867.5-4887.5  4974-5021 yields 1.7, 26.2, 18.1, 18.3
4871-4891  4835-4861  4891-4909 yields -2.8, 26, 25.1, 19.7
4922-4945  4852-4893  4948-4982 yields 5.5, 27.8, 15.6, 16.8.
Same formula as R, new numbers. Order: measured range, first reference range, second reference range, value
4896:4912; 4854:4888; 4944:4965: 3.7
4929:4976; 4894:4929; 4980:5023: 4.1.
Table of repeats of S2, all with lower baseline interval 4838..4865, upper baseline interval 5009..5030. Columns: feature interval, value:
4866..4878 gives -0.8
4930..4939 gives 2.9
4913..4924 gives 3.6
